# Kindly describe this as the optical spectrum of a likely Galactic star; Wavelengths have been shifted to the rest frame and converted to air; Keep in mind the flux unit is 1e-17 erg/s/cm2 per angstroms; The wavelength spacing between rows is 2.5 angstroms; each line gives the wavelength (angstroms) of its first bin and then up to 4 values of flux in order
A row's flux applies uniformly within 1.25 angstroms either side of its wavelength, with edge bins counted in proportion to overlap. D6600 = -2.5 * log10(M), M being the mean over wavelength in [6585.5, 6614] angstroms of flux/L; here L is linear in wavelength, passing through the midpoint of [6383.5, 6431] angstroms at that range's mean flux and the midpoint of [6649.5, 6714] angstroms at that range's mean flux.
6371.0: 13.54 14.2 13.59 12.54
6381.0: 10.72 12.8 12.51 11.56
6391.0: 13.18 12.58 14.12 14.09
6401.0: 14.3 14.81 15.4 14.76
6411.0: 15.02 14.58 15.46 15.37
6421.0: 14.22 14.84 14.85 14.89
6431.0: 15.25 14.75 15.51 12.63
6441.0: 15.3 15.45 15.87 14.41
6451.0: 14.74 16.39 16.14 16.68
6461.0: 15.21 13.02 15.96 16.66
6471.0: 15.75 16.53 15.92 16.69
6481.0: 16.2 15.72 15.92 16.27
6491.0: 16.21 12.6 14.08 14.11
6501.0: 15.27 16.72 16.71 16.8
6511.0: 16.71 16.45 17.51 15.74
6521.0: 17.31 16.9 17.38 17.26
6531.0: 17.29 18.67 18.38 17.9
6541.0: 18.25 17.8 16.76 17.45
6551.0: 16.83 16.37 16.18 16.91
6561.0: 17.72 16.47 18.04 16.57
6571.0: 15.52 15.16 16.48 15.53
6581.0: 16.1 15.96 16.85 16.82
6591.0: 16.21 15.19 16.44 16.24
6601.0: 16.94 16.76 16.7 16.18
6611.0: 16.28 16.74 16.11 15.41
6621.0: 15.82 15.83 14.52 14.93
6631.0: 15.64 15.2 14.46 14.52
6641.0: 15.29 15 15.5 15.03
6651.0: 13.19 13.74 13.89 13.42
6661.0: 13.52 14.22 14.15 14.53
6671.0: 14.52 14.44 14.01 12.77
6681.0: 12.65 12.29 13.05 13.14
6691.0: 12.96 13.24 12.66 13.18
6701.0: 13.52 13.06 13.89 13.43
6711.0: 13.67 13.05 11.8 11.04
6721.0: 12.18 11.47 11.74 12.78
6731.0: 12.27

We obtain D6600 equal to -0.20 mag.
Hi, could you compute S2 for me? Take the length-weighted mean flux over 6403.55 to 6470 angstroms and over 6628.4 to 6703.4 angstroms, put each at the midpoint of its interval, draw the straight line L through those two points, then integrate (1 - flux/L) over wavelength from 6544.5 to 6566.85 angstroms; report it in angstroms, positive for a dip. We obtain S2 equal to -3.79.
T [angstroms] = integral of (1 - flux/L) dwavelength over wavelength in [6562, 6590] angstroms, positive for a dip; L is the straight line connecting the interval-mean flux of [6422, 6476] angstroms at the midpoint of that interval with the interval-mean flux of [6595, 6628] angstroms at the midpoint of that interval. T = -0.7 angstroms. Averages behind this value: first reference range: 15.3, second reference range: 16.1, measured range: 16.3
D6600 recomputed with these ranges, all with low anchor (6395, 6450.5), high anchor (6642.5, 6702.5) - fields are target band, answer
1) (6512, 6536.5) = -0.200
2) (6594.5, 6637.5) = -0.141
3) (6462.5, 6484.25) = -0.091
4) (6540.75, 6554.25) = -0.204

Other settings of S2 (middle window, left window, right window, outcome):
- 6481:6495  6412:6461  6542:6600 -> 0.2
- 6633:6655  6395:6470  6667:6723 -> -1.9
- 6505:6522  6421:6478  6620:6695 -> -2.0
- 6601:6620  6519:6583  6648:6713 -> -1.2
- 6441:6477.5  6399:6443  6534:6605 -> -0.7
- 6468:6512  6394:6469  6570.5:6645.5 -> -1.6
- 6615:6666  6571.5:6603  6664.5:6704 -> -0.3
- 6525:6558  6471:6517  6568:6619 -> -2.8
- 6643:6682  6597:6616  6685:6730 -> 1.1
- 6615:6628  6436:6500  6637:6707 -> -1.2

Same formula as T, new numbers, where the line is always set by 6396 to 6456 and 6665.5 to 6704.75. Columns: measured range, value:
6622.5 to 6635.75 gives -1.4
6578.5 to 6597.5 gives -3.0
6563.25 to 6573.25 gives -1.7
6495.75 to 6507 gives -0.8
